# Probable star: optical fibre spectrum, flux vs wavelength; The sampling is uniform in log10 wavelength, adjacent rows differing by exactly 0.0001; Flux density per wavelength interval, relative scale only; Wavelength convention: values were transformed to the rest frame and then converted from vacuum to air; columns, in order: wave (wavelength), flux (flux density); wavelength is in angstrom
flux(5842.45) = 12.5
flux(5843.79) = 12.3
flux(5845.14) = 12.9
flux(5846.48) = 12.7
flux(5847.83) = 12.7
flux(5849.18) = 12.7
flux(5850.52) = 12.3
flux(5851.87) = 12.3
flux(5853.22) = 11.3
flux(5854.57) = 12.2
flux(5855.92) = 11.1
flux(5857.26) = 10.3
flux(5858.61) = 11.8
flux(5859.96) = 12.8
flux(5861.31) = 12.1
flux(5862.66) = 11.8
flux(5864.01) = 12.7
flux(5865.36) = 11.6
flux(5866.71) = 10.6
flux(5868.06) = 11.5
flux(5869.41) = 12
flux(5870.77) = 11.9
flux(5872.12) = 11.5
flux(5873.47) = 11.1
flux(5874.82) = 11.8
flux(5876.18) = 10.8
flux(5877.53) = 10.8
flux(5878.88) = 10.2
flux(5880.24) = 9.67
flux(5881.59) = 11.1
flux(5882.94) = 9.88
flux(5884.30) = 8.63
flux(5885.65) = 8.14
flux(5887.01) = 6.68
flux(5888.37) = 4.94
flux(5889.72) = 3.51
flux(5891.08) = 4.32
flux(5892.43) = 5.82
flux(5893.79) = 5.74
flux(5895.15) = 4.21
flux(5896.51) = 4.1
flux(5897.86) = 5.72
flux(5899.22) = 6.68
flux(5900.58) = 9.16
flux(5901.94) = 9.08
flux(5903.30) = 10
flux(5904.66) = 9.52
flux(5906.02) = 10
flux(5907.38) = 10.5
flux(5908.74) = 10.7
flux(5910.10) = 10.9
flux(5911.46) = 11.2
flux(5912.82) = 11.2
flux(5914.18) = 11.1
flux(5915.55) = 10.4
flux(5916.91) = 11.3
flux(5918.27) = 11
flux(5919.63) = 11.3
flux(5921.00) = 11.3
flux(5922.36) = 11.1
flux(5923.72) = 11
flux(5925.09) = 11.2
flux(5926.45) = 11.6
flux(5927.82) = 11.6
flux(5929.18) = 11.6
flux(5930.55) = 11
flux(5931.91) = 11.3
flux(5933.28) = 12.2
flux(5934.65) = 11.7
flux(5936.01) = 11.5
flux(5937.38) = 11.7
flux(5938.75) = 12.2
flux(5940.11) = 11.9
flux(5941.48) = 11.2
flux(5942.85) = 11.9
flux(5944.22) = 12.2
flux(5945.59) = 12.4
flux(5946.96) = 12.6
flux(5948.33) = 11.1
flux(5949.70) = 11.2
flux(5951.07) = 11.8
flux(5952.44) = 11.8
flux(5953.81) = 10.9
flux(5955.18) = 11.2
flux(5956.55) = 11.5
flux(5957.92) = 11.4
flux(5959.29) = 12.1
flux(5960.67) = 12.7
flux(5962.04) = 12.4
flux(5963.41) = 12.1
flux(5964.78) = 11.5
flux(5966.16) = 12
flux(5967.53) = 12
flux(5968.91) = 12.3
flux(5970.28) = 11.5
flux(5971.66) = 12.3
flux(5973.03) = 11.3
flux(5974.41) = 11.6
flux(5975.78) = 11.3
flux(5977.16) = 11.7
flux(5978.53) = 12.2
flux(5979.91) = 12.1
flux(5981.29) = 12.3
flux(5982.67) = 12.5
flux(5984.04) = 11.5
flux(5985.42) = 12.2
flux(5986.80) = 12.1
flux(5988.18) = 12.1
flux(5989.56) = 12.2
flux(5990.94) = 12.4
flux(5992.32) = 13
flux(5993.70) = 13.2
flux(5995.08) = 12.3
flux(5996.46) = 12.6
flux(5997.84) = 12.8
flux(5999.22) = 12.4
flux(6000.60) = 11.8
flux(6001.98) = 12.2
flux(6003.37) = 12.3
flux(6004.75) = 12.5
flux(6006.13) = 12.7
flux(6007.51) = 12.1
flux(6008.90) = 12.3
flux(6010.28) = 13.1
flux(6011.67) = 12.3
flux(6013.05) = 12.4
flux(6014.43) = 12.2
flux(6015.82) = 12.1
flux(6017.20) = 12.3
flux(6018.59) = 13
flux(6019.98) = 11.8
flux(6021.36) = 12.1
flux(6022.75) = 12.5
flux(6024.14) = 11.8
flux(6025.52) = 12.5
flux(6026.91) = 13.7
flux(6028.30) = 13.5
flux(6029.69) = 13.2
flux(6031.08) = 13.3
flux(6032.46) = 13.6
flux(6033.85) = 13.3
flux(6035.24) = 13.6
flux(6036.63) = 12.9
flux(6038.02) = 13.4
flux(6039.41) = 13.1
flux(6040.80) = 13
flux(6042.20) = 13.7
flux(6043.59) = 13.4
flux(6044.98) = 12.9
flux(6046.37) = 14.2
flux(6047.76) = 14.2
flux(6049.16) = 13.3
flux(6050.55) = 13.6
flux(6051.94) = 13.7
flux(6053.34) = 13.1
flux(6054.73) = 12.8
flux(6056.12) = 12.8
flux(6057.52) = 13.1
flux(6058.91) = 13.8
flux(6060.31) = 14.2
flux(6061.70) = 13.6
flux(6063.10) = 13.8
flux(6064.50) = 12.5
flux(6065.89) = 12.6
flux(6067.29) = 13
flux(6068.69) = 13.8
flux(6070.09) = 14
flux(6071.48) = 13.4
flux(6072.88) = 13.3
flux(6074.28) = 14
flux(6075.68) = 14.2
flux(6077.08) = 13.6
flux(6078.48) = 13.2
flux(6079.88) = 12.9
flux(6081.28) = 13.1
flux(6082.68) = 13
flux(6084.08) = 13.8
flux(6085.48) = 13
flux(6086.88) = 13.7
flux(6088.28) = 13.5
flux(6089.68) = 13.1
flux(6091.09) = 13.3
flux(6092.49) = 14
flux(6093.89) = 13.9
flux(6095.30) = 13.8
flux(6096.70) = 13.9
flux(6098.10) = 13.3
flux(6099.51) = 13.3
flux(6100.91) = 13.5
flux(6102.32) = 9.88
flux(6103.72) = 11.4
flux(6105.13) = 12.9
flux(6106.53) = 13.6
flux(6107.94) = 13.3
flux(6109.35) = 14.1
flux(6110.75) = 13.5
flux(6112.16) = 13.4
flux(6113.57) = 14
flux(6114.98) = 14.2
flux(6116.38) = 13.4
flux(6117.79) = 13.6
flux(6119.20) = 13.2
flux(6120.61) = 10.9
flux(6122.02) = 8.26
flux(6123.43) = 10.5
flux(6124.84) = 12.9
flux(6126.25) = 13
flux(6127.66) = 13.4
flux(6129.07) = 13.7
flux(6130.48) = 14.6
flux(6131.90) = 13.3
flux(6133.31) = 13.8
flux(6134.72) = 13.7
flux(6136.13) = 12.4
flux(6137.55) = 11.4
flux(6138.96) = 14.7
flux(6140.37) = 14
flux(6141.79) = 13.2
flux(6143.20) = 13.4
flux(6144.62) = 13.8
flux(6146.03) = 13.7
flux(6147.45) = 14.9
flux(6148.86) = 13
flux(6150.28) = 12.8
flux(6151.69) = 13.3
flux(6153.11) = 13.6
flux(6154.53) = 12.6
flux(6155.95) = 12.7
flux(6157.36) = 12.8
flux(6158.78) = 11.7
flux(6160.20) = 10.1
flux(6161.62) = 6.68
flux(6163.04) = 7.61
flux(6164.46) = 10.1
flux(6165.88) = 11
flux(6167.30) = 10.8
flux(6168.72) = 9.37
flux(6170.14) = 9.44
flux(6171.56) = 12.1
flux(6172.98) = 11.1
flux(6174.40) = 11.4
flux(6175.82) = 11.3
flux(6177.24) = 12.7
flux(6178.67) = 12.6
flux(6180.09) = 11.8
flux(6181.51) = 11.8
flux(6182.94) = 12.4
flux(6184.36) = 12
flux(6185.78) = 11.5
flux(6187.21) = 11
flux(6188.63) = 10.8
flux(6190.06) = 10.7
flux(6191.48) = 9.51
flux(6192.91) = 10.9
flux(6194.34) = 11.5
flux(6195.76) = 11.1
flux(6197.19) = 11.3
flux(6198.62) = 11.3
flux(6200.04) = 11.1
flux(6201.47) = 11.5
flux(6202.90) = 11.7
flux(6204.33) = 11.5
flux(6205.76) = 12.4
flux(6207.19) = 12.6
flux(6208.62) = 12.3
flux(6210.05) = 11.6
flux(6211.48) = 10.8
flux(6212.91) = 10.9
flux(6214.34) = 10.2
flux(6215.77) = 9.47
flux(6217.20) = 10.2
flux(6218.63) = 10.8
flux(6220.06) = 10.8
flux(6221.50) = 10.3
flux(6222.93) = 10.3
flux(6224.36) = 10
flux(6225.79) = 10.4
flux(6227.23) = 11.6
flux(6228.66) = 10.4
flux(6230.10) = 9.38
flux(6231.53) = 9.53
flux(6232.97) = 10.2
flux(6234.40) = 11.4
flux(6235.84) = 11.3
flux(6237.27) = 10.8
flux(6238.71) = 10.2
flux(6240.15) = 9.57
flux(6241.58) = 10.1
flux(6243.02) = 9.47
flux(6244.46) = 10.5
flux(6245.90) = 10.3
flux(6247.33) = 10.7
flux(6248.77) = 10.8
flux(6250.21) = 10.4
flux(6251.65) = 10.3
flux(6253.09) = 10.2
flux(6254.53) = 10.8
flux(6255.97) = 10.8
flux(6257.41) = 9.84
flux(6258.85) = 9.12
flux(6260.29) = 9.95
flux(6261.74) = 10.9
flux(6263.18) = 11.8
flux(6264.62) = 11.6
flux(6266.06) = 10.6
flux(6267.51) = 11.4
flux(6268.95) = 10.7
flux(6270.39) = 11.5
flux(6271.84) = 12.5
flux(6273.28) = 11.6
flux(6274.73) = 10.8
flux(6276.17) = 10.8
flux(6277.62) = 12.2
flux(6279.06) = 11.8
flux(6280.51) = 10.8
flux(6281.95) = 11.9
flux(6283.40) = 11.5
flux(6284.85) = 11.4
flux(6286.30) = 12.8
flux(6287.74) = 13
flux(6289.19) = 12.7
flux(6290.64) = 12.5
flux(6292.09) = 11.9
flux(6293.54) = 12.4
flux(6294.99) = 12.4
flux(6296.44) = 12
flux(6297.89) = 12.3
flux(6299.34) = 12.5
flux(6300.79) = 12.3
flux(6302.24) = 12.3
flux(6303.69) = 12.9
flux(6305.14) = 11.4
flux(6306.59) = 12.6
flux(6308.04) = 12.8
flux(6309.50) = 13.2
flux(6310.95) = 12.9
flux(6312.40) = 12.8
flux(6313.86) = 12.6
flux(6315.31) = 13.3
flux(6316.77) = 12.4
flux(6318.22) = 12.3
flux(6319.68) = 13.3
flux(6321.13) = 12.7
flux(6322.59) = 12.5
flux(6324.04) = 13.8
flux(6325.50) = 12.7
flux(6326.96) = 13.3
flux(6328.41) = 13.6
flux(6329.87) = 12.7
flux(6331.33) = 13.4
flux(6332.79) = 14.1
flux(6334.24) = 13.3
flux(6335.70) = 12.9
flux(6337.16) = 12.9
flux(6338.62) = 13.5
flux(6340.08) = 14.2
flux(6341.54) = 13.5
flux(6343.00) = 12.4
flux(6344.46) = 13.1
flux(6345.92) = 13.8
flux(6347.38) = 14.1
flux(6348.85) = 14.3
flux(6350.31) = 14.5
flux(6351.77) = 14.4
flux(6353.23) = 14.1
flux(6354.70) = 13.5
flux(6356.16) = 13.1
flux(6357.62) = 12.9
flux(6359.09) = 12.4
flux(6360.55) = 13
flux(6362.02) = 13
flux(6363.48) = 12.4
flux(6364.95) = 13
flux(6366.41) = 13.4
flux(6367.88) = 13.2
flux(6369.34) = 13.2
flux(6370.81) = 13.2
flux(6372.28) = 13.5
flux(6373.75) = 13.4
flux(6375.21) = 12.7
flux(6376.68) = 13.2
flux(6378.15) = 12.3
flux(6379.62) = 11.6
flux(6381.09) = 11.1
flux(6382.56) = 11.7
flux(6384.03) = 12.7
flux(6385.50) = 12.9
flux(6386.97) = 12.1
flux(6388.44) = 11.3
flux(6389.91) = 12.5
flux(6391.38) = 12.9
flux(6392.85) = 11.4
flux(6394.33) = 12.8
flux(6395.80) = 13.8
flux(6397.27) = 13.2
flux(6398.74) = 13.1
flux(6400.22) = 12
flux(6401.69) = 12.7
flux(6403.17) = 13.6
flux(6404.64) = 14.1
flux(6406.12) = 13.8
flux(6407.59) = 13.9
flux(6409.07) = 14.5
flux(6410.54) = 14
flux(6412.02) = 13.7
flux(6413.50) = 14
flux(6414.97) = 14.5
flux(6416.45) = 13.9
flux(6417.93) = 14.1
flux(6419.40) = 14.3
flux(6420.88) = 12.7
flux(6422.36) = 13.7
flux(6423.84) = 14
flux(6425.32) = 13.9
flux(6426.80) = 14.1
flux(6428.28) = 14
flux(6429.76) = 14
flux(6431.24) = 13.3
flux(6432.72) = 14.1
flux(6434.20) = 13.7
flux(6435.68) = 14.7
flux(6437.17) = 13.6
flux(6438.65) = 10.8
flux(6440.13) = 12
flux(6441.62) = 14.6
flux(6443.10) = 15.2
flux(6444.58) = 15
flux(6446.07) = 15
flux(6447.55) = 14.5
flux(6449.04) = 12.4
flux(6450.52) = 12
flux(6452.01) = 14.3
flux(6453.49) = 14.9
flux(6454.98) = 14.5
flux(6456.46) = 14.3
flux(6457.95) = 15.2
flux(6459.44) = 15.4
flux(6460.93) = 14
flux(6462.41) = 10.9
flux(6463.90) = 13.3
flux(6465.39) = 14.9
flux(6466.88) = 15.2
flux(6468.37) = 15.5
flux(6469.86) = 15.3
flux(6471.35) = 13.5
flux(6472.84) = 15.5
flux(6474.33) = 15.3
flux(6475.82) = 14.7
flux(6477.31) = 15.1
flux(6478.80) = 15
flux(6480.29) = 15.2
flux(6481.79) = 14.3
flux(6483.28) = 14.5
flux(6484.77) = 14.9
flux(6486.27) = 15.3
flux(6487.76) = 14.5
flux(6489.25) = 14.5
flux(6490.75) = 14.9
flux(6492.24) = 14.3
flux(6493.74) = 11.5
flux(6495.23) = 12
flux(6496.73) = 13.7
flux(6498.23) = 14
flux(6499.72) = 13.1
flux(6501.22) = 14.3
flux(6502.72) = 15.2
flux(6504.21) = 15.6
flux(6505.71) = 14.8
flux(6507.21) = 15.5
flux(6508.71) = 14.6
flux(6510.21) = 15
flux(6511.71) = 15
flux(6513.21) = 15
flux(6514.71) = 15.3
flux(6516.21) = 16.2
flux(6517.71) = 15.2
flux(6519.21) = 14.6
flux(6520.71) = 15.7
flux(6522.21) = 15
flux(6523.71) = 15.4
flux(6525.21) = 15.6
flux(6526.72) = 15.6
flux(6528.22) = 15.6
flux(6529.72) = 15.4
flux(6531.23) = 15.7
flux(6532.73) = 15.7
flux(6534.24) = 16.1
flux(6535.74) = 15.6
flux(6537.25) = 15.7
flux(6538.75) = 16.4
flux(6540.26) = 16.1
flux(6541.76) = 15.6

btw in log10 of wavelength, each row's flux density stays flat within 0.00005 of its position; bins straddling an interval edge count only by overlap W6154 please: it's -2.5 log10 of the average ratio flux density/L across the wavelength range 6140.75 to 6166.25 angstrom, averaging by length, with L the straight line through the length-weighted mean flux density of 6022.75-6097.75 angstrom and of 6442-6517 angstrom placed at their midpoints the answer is 0.130 mag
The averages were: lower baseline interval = 13.4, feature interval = 12.1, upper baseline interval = 14.5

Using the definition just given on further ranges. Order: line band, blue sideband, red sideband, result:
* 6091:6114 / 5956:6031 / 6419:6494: -0.043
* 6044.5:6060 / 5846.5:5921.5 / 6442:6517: -0.193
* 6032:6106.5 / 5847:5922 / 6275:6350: -0.193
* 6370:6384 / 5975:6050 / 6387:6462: 0.084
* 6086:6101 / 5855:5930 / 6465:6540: -0.176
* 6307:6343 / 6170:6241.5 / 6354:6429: -0.060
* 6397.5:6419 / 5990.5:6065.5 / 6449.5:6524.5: 0.044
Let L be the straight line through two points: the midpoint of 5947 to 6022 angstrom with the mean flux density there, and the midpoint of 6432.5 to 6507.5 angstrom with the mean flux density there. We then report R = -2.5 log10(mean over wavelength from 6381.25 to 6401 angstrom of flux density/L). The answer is 0.12 mag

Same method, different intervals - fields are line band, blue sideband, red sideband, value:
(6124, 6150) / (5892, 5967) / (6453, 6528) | -0.11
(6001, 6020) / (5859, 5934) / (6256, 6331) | -0.18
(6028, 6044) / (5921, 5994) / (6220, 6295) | -0.15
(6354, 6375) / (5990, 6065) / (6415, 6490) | 0.07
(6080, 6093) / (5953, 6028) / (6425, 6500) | -0.07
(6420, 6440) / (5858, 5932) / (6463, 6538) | 0.06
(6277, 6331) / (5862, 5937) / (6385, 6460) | 0.02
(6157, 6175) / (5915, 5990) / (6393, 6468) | 0.23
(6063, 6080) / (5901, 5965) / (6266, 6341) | -0.14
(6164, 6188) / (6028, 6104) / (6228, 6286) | 0.05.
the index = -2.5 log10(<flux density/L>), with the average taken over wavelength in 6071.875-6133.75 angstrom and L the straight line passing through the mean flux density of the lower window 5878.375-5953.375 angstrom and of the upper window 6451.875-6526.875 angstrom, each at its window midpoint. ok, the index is -0.15 mag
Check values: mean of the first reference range 9.93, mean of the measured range 13.1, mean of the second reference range 14.6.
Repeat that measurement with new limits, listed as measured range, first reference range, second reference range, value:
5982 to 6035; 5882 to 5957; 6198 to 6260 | -0.227 mag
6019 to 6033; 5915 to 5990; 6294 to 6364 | -0.072 mag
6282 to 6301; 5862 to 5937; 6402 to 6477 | 0.055 mag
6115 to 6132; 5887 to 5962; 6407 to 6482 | -0.080 mag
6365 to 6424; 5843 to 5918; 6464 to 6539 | 0.077 mag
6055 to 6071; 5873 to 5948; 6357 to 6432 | -0.219 mag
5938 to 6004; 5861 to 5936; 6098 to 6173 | -0.130 mag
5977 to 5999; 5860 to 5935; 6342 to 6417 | -0.176 mag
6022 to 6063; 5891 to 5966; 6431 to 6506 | -0.172 mag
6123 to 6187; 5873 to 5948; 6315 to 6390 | -0.051 mag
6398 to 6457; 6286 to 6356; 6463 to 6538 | 0.025 mag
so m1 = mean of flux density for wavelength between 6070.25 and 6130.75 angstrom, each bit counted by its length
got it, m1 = 13.1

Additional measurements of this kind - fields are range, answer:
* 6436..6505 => 14.2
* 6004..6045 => 12.8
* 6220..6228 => 10.5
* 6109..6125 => 12.6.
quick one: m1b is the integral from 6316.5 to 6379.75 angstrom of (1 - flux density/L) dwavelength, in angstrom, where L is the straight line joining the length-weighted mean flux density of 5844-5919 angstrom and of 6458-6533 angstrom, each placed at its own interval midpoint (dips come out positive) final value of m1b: 1.74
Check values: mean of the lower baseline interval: 10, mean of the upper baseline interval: 14.7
